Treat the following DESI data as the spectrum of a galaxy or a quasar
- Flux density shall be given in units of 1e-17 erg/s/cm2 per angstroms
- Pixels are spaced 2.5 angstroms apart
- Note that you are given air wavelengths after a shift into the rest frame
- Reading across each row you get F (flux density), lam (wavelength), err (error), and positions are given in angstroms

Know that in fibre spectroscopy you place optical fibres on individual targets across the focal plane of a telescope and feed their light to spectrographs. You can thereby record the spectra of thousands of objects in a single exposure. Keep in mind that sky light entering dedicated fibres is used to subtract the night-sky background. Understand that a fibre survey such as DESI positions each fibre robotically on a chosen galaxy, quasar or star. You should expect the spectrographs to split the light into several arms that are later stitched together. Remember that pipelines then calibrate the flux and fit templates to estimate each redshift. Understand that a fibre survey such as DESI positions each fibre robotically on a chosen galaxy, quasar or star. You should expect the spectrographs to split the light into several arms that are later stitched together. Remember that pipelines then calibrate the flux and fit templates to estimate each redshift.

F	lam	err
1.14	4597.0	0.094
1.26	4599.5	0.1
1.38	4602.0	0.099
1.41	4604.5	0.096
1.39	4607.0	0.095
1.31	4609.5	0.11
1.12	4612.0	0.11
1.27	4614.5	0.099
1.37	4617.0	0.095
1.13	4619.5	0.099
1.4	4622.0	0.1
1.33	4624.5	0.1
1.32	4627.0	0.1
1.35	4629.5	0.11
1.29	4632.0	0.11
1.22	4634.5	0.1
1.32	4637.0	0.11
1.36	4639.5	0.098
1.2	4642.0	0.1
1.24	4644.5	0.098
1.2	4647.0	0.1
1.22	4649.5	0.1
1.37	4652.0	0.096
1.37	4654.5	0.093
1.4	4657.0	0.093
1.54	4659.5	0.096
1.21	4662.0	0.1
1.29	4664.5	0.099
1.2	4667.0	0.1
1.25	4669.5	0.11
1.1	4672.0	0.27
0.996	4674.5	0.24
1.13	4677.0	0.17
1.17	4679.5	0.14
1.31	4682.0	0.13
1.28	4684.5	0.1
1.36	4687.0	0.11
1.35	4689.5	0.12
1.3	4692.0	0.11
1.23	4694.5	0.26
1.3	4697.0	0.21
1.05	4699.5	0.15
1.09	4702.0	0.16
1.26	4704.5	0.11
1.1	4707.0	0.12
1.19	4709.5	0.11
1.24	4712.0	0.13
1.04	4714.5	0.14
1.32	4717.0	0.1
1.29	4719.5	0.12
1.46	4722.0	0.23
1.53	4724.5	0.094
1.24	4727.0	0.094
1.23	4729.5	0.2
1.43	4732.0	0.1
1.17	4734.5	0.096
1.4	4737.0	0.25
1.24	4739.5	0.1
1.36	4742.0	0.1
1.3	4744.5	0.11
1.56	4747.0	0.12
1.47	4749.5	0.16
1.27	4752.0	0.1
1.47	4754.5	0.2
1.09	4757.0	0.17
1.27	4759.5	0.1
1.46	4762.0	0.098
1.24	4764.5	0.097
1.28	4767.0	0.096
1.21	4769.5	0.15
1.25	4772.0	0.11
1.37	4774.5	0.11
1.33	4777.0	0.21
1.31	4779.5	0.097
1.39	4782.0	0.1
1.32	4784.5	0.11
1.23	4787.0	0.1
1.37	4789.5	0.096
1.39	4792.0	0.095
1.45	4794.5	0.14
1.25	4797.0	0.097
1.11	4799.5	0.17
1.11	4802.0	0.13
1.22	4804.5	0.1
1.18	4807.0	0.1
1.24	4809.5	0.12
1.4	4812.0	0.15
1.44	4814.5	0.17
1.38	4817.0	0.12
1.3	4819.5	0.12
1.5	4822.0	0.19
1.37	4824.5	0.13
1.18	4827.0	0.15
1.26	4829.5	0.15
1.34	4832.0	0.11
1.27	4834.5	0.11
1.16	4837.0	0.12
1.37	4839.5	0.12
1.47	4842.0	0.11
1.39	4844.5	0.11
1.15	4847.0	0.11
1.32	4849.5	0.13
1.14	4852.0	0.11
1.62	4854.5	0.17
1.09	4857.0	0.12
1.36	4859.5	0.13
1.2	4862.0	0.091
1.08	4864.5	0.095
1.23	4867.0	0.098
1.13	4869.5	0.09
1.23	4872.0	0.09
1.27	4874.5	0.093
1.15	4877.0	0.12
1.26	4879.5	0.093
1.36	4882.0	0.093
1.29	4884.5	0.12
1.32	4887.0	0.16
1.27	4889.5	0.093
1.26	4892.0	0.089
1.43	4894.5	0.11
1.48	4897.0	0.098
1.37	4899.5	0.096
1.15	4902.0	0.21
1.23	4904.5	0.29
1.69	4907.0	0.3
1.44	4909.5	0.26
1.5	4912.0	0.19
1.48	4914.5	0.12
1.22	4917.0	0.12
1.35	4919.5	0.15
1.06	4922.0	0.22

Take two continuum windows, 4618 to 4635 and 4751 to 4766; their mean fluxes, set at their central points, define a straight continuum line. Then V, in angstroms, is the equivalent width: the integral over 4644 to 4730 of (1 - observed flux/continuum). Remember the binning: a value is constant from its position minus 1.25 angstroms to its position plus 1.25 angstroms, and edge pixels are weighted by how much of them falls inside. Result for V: 2.9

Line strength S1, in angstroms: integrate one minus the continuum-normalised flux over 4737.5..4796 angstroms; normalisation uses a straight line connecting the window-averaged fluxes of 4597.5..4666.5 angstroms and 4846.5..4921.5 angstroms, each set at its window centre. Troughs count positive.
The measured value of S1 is -1.3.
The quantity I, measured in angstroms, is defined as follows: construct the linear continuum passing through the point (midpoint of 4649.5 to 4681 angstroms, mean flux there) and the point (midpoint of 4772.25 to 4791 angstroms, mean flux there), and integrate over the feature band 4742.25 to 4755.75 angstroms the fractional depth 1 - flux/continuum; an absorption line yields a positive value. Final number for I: -1.1 angstroms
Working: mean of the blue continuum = 1.25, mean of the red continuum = 1.33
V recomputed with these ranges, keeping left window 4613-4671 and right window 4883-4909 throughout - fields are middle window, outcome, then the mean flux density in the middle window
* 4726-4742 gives 0.3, 1.29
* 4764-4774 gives 0.5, 1.25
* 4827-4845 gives 0.4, 1.31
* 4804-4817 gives 0.2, 1.31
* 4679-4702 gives 0.9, 1.25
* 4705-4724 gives 0.9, 1.25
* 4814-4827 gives -0.4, 1.37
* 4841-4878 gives 2.5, 1.25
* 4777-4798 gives -0.2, 1.34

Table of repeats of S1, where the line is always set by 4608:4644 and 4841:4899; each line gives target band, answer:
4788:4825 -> -0.8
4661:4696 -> 1.6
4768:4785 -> -0.4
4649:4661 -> -1.0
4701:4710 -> 0.9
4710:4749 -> -1.1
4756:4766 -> 0.1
